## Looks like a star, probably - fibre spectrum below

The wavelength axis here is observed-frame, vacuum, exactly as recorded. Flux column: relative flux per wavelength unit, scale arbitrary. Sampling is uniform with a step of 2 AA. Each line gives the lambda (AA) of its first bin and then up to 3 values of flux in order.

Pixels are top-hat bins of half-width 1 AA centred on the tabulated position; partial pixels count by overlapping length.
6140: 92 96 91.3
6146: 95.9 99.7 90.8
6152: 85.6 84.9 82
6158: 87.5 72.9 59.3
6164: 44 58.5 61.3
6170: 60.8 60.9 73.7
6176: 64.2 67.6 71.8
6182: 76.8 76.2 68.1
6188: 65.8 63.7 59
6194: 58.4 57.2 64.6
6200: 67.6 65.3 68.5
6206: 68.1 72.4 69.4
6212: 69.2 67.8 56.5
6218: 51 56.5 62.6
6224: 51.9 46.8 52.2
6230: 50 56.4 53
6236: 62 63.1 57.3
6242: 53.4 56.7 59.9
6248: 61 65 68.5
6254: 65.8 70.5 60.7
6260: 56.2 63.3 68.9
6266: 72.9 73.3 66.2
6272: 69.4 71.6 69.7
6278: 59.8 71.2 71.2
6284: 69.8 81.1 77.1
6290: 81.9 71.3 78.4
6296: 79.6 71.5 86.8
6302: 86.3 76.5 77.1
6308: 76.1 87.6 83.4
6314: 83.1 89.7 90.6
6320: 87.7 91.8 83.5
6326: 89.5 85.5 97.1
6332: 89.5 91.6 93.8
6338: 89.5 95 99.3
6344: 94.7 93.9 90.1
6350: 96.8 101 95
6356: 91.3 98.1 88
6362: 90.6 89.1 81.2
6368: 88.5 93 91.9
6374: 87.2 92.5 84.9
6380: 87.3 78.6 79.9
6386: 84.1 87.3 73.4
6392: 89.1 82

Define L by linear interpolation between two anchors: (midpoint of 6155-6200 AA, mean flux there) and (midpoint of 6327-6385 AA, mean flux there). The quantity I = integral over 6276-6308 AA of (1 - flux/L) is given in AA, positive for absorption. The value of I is 2.4 AA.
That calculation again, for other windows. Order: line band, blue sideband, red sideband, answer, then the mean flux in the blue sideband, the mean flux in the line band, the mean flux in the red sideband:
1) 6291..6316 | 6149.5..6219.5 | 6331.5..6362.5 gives 1.9 AA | 67.5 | 80.2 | 93.8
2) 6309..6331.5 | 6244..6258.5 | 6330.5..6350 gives -0.4 AA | 64.1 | 88.2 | 93.3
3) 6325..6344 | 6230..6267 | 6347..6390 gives -2.6 AA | 61.6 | 92.4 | 89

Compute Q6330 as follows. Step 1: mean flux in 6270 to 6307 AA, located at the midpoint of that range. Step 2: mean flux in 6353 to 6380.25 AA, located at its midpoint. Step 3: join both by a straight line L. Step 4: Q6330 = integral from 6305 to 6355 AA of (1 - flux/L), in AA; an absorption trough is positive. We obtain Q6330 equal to -4.3 AA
